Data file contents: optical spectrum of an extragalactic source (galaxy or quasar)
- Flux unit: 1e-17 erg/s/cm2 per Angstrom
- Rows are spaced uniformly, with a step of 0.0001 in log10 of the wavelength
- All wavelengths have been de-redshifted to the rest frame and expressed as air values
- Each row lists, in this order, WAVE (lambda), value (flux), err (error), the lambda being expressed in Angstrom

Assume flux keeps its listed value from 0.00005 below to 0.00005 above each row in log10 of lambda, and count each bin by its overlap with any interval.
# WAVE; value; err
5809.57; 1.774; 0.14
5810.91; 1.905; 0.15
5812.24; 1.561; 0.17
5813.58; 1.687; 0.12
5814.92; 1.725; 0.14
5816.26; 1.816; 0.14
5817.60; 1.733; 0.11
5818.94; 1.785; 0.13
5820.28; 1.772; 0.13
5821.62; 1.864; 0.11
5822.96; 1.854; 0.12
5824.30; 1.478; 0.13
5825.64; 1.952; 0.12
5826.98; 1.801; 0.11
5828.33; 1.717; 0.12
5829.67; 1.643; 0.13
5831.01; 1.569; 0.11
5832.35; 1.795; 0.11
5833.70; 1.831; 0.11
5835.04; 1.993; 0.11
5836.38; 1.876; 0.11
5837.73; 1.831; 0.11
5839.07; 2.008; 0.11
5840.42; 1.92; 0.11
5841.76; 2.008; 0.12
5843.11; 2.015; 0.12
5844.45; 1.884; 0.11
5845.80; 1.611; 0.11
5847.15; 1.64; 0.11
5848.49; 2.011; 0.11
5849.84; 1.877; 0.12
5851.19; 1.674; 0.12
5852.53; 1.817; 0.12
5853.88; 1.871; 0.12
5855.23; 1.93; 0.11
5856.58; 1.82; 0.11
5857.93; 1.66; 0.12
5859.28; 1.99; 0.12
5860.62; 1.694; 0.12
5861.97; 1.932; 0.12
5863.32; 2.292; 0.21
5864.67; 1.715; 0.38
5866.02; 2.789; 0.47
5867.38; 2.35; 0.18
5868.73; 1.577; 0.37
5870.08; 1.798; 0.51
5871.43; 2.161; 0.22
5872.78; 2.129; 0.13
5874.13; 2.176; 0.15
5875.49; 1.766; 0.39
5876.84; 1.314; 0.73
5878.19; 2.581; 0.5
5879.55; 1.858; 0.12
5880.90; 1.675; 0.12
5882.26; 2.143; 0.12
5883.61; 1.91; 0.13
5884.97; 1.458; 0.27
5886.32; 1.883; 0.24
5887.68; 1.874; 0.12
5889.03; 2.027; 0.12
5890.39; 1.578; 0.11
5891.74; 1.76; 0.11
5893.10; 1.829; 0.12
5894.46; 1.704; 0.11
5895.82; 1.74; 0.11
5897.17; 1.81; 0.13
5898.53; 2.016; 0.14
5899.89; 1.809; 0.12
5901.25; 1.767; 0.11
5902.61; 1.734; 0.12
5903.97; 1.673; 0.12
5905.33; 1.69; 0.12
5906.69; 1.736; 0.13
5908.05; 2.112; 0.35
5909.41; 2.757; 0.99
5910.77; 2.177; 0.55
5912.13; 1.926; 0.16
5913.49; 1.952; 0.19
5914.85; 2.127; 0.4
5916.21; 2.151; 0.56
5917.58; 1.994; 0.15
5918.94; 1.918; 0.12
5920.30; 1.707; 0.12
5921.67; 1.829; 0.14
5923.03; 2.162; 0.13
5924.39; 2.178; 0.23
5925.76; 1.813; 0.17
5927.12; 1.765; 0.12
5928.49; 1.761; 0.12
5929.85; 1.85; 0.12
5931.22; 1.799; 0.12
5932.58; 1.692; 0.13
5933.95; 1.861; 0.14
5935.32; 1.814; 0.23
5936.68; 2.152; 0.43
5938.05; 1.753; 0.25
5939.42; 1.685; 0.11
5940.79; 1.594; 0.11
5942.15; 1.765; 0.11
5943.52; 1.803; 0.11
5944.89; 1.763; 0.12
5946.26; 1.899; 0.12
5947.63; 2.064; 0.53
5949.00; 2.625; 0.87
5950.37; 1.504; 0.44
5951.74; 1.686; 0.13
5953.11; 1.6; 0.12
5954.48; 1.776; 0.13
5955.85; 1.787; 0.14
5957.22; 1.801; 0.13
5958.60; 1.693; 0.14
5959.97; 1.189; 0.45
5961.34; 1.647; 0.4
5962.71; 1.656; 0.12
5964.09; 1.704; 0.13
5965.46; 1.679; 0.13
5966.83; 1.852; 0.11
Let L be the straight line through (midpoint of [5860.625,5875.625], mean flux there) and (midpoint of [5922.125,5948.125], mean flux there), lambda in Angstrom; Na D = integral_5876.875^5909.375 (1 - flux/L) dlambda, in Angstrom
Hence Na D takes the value 2.11 Angstrom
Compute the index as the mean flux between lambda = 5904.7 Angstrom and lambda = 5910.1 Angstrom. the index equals 2.08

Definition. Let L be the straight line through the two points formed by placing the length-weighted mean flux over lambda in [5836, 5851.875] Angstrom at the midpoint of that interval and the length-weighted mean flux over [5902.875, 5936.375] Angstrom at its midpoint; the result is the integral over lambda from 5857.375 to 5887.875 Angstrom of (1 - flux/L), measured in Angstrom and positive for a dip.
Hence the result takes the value -0.9 Angstrom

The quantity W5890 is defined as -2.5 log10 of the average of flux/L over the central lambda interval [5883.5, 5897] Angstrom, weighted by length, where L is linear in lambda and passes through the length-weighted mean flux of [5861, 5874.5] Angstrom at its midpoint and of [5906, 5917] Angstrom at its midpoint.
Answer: 0.18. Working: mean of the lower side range 2.08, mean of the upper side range 2.12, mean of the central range 1.77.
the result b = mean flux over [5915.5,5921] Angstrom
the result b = 1.94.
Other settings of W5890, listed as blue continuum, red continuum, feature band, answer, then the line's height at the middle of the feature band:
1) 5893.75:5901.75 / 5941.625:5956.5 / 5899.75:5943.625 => -0.04 mag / 1.82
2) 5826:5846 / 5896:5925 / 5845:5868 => -0.03 mag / 1.87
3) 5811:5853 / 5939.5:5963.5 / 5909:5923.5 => -0.16 mag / 1.77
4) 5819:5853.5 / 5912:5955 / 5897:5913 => -0.05 mag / 1.86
